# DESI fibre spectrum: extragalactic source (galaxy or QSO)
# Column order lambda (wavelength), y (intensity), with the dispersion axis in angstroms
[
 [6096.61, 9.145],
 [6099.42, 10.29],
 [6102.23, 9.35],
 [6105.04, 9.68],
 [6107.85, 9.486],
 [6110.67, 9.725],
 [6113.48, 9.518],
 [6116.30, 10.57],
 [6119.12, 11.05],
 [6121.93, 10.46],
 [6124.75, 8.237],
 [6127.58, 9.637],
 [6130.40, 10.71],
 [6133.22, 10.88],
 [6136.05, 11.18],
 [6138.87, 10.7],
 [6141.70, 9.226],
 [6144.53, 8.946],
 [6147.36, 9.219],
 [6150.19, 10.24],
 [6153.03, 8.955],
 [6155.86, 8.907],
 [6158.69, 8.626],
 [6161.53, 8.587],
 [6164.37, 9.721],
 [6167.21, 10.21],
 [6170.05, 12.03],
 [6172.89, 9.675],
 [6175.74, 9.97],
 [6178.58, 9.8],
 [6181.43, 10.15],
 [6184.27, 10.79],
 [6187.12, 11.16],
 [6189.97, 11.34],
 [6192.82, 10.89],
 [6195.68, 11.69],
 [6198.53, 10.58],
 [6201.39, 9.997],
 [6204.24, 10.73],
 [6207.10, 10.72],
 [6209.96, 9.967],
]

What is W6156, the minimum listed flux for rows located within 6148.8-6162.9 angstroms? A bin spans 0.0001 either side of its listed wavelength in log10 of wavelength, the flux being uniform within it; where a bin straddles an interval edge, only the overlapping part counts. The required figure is 8.587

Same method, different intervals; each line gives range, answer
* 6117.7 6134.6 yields 8.237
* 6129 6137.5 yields 10.71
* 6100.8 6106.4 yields 9.35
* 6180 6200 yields 10.15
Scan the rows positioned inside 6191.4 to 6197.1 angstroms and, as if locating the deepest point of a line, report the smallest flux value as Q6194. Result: 10.89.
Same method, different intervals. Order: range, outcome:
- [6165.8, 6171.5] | 10.21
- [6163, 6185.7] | 9.675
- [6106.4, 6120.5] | 9.486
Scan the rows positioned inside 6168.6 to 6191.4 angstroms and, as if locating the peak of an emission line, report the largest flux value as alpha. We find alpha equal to 12.03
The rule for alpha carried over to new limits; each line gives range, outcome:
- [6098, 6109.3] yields 10.29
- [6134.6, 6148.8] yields 11.18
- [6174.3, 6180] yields 9.97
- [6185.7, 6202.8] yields 11.69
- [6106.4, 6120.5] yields 11.05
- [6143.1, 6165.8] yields 10.24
